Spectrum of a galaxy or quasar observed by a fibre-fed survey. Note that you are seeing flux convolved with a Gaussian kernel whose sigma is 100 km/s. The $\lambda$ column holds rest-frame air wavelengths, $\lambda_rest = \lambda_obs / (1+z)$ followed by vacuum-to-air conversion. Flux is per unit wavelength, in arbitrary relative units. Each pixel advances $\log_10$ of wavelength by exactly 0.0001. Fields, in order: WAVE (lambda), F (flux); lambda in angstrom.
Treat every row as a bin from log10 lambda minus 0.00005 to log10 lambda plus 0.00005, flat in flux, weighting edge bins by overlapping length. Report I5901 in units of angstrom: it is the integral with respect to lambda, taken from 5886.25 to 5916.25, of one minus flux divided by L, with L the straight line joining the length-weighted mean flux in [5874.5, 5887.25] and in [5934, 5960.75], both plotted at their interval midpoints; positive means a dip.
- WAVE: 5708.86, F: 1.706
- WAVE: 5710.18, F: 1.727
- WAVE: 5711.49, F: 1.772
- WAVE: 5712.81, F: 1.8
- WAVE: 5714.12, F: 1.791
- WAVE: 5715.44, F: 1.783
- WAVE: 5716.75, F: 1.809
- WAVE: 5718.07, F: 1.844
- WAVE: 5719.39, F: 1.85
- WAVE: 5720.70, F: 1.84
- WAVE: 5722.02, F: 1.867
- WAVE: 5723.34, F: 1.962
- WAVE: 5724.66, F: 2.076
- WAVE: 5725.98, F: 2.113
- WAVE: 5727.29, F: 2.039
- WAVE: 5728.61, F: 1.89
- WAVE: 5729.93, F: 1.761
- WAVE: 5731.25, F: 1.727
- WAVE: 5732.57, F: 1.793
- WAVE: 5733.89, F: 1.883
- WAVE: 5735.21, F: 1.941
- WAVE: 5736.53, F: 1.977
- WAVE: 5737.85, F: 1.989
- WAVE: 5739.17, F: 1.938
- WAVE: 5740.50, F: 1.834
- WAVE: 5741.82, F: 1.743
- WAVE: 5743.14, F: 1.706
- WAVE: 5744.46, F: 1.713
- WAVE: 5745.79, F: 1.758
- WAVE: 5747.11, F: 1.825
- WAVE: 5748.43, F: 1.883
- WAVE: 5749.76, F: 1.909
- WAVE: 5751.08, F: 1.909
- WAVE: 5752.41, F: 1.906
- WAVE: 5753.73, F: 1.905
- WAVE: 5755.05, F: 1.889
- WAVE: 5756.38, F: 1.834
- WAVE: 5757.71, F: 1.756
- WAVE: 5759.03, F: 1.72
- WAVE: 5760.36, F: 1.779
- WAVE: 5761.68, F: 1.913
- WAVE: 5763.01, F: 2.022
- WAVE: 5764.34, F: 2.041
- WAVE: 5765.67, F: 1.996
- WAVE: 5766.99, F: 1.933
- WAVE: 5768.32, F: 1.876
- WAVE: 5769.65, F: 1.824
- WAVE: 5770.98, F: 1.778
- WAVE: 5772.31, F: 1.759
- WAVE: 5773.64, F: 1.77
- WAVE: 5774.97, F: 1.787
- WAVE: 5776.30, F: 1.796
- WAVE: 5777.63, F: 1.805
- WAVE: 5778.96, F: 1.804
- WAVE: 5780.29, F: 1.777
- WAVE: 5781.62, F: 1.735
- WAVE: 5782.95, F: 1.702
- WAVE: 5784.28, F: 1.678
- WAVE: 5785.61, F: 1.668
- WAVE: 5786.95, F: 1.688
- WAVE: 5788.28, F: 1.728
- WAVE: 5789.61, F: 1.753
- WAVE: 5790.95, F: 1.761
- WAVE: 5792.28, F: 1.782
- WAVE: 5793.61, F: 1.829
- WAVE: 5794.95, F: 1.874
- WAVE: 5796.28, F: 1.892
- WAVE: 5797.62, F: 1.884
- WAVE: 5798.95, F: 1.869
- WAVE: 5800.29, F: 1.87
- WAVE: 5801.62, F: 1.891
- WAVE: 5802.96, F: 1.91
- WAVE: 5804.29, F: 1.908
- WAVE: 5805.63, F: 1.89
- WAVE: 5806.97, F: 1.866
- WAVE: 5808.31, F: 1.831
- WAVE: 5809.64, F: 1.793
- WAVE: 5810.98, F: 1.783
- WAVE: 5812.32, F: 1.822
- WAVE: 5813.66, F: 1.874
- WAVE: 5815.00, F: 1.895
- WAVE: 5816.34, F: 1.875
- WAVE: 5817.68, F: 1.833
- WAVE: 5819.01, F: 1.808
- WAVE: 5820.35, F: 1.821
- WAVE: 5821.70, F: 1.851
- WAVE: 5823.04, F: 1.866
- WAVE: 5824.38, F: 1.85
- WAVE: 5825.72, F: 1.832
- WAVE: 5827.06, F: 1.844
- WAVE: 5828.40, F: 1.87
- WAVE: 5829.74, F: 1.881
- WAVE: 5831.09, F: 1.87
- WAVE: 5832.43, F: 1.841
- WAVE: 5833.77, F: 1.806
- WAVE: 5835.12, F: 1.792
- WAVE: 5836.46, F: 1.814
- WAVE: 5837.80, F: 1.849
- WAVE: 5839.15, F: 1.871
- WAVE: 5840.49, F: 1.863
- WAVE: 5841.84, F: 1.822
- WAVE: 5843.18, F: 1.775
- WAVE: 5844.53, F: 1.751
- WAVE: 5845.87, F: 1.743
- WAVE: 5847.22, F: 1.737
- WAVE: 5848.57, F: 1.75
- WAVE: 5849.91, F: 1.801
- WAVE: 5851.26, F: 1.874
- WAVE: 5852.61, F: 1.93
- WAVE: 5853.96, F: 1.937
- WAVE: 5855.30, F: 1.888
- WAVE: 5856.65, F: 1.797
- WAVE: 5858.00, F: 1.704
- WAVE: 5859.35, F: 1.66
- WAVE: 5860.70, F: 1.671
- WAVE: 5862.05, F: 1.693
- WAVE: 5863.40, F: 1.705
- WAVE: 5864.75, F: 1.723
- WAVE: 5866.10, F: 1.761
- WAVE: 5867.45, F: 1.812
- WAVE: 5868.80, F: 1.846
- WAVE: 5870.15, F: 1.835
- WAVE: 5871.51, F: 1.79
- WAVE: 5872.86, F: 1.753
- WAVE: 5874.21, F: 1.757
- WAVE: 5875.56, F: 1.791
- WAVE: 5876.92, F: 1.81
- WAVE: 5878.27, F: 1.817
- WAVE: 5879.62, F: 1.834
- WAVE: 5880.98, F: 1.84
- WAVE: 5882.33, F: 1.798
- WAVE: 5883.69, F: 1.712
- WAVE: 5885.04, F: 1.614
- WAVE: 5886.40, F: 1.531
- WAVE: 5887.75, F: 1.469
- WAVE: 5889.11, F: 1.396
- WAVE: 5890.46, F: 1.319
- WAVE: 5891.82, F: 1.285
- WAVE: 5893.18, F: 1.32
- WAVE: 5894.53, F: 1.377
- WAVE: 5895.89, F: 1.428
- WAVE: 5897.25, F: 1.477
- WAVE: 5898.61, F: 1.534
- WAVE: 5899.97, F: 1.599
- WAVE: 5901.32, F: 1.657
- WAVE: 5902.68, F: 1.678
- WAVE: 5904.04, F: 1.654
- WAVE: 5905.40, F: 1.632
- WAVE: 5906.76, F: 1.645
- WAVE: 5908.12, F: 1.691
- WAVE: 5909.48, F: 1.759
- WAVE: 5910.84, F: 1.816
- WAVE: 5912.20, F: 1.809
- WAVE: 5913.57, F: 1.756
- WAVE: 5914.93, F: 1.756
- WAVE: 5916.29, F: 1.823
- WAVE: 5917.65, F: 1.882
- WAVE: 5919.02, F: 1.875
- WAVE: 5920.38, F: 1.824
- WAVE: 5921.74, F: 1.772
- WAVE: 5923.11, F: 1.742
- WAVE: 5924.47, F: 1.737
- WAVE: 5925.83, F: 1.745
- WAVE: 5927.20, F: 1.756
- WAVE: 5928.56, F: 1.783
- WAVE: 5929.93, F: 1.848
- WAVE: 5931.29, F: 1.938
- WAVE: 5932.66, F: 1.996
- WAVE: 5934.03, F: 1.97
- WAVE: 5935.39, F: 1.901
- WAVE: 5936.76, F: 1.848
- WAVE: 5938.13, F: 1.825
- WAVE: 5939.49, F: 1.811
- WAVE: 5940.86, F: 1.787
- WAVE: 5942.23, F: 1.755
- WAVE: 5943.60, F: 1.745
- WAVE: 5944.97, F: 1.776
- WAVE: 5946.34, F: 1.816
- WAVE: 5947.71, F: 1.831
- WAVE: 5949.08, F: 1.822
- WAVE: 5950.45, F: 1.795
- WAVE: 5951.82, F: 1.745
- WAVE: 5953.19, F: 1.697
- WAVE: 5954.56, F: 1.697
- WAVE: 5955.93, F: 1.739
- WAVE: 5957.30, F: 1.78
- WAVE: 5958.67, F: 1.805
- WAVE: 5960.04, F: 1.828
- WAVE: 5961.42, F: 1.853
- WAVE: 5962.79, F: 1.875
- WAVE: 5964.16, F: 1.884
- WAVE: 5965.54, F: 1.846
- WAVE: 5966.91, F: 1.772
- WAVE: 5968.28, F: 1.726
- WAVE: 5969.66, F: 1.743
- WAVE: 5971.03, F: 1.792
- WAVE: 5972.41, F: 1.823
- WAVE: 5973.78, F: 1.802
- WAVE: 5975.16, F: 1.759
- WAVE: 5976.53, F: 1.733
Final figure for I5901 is 3.12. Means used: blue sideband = 1.75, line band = 1.58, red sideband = 1.79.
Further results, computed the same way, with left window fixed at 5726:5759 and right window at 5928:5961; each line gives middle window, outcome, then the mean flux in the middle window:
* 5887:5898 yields 2.6 angstrom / 1.39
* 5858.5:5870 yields 0.6 angstrom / 1.74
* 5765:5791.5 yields 1.0 angstrom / 1.78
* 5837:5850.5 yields 0.3 angstrom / 1.8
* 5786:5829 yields 0.1 angstrom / 1.84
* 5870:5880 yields 0.2 angstrom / 1.8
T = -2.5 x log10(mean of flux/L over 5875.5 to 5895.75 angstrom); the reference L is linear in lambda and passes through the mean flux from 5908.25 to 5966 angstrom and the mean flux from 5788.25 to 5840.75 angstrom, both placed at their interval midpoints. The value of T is 0.154 mag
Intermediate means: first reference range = 1.84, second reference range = 1.81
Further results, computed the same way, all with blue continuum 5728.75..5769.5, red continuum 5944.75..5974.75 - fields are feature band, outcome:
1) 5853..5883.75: 0.02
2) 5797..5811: -0.01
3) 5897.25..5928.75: 0.05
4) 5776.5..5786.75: 0.07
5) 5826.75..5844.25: 0.00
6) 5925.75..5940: -0.04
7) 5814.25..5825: -0.01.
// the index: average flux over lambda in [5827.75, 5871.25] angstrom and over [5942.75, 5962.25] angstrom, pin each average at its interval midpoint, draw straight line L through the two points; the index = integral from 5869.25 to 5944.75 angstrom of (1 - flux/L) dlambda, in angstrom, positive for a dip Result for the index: 3.1 angstrom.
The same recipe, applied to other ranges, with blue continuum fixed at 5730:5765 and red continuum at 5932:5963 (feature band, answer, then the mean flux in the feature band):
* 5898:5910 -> 1.1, 1.65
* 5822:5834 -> -0.1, 1.85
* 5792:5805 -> -0.2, 1.87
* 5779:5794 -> 0.9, 1.74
